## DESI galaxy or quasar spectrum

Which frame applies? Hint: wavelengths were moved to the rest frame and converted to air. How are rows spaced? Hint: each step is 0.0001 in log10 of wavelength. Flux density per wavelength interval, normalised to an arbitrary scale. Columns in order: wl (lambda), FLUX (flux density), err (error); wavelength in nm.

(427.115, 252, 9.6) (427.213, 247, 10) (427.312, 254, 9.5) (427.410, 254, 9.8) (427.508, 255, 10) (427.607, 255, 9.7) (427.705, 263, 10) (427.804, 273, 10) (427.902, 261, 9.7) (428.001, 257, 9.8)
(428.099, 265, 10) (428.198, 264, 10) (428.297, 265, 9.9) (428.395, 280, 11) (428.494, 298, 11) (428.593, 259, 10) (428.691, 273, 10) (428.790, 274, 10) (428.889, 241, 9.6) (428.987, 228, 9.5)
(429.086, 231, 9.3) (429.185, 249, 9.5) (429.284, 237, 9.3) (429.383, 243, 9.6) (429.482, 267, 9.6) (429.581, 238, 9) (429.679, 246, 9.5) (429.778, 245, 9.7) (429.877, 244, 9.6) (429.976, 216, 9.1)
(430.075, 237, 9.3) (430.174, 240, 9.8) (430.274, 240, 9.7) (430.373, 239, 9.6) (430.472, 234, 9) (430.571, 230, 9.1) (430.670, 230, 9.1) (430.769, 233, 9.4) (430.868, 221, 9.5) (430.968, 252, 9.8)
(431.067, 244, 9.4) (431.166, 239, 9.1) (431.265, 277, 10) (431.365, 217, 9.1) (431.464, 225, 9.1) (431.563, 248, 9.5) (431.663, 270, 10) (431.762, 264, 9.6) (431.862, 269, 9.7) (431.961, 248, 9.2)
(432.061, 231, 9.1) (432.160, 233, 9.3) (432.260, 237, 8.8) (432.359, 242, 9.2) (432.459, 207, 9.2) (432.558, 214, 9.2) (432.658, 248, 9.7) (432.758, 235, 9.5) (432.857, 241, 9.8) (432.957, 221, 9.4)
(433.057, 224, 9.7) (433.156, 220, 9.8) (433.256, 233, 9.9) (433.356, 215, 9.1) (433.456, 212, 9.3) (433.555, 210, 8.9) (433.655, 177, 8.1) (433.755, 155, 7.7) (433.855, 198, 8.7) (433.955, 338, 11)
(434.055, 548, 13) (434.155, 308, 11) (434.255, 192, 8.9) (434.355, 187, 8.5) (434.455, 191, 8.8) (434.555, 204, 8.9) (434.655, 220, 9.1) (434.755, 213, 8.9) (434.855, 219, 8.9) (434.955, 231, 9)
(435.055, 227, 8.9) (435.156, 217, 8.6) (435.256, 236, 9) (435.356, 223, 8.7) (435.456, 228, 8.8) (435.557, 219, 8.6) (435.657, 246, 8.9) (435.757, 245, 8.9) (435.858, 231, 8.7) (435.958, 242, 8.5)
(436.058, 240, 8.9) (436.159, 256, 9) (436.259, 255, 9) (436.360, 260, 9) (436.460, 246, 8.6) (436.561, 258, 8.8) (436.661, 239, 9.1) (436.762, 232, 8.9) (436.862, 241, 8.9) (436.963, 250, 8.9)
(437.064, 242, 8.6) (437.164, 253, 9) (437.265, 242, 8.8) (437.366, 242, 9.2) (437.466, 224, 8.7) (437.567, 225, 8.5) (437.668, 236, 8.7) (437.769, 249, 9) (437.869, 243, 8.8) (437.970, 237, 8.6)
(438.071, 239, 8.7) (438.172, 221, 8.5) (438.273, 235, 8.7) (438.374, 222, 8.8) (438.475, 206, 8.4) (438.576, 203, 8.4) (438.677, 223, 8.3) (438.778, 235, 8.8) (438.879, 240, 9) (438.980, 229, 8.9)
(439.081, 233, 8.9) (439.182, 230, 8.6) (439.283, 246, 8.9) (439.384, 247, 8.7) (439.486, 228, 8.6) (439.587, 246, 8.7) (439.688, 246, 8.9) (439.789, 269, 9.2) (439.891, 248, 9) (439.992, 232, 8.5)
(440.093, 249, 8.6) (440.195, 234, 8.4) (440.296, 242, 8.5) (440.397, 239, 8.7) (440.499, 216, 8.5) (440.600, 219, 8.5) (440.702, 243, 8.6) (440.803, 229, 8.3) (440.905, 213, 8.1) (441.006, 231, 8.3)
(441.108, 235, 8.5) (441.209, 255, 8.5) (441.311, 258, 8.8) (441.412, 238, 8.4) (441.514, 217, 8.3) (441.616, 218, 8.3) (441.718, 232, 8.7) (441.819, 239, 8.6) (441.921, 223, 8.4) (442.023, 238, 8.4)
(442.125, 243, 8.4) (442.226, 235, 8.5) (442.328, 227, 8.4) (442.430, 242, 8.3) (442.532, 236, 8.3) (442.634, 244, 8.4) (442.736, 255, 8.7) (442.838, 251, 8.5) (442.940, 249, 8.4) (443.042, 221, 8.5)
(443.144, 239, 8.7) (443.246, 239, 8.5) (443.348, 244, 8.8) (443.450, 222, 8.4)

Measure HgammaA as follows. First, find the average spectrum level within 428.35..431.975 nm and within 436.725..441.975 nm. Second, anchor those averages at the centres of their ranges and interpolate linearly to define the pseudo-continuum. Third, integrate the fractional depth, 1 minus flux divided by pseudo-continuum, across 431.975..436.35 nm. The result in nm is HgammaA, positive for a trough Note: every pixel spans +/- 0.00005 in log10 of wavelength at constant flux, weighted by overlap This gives 0.127 nm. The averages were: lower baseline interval 247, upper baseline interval 235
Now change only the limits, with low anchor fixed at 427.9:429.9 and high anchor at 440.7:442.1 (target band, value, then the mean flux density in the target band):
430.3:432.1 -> 0.061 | 243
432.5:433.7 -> 0.132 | 221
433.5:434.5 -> -0.016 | 251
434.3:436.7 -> 0.131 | 230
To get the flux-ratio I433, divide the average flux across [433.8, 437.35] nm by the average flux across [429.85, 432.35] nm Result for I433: 1.02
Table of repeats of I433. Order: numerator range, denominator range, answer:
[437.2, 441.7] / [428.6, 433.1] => 0.97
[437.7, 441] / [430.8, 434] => 1.00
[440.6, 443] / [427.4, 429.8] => 0.92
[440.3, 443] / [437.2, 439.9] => 1.00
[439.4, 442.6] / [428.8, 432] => 0.97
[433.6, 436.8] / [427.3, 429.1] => 0.92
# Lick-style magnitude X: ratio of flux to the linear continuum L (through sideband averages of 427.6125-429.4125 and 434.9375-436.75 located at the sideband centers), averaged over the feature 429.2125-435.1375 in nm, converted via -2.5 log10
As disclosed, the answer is 0.050 mag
